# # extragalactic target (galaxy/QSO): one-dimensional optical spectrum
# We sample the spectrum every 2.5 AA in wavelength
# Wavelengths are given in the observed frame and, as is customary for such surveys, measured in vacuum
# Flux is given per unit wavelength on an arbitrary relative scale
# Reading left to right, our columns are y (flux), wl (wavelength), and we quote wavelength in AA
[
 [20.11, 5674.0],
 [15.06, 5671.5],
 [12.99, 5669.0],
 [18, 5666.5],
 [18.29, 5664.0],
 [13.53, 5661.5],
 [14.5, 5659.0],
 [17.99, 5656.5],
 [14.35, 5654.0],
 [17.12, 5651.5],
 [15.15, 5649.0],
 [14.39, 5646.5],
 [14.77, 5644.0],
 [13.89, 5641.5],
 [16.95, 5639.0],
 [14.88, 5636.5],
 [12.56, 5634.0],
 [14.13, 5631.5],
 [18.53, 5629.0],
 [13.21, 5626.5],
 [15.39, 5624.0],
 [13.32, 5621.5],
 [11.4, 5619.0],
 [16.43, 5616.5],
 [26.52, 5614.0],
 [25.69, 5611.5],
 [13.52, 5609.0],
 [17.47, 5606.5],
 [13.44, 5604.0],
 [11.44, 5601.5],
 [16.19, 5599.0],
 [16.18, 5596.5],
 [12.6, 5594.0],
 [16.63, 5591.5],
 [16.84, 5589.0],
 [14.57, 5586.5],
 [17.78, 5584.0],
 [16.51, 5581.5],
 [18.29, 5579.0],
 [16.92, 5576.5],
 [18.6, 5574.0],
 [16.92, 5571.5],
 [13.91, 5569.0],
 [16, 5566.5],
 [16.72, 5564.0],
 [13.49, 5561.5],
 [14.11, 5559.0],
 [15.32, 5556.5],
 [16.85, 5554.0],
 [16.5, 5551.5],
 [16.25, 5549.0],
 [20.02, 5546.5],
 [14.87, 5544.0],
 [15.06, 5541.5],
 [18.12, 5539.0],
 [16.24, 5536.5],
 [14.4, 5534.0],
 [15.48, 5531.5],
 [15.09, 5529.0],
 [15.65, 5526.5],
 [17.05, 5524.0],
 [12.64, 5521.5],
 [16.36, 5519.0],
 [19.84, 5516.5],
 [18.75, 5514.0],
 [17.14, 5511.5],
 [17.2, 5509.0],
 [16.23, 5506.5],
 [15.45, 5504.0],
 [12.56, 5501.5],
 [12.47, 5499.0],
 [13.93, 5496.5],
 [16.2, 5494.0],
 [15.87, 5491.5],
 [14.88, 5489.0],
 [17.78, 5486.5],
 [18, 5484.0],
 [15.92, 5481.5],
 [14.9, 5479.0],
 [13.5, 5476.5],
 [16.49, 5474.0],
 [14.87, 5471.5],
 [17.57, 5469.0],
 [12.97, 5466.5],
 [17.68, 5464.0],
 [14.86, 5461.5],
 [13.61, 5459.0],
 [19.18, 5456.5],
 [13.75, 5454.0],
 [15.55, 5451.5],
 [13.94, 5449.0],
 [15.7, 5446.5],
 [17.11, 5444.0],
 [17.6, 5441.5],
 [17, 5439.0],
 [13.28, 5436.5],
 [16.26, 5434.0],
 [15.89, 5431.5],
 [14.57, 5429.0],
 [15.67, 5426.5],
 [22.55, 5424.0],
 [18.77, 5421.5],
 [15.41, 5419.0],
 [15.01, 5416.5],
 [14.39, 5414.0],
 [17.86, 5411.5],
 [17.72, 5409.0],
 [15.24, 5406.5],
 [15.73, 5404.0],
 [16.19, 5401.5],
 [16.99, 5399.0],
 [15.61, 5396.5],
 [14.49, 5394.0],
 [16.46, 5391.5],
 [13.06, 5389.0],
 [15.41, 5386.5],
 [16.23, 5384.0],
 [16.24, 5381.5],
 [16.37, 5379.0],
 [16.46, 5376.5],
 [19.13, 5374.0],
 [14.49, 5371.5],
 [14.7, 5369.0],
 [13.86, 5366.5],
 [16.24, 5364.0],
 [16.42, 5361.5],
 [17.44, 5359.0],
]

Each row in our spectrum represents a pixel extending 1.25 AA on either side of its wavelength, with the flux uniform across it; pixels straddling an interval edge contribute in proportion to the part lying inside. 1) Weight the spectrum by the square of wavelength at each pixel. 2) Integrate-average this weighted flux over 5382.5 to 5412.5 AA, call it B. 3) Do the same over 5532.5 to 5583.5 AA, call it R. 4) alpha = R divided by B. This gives 1.09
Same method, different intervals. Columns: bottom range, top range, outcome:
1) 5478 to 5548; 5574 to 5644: 1.03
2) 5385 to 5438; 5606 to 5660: 1.08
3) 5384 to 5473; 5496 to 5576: 1.04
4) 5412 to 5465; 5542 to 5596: 1.05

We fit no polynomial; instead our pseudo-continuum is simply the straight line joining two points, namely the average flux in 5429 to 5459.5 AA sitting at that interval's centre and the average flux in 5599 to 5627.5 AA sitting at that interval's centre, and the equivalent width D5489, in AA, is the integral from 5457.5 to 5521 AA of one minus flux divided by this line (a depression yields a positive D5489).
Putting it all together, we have 0.35 AA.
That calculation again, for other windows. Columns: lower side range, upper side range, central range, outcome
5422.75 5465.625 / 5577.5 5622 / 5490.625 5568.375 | 2.1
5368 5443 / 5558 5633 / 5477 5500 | 0.9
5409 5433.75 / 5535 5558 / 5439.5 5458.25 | 0.7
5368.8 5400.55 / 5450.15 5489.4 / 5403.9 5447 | -1.8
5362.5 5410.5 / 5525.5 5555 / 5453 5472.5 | 0.5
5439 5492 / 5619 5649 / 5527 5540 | -0.4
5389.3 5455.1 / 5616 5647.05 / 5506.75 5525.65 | -1.9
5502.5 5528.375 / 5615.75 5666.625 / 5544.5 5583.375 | -1.0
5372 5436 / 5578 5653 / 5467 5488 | 0.1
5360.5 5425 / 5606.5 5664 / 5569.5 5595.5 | -0.8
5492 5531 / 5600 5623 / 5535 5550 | -0.7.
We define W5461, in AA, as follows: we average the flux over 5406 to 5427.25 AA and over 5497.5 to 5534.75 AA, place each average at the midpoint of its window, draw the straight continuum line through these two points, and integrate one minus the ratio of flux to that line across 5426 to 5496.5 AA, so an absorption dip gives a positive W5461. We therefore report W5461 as 3.3 AA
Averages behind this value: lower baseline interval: 17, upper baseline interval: 15.8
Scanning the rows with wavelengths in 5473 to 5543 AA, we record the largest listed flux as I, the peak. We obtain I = 19.84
